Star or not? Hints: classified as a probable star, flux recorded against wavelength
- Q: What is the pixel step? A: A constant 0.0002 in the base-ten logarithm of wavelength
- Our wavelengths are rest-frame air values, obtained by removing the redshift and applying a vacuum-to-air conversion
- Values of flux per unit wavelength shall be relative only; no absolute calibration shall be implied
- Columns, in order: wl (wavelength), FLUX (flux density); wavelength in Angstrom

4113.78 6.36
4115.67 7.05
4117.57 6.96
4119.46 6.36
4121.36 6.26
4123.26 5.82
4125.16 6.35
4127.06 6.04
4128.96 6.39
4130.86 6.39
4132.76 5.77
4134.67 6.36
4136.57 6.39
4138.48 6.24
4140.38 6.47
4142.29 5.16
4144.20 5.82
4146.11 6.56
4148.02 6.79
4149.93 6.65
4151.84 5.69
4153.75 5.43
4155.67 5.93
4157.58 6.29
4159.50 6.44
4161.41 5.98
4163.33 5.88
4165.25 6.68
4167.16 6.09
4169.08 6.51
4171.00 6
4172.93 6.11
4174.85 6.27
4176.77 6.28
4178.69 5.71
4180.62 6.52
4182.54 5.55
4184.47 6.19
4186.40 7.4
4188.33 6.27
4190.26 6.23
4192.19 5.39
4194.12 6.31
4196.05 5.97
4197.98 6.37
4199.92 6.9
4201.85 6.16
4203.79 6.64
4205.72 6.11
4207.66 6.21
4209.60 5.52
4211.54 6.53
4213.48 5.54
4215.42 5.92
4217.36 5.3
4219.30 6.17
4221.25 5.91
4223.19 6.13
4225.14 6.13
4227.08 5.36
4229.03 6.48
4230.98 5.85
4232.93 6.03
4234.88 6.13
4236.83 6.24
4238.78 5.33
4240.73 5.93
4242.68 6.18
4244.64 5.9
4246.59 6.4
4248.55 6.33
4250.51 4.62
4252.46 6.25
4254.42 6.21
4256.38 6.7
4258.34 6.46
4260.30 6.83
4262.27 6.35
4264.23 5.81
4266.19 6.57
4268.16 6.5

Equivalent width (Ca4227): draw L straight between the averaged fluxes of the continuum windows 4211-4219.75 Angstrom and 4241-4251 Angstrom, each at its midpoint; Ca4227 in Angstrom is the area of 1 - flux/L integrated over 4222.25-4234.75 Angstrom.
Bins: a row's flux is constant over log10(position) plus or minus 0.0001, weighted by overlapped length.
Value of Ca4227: -0.2 Angstrom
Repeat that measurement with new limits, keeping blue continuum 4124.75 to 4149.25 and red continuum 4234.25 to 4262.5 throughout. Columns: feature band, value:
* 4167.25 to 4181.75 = 0.0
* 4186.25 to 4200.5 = -0.3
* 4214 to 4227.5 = 0.6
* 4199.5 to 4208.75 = -0.3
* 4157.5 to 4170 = -0.2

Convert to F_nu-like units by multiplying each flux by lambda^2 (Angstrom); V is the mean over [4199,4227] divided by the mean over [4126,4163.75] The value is 1.02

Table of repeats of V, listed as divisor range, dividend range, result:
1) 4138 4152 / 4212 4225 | 0.98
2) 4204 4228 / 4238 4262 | 1.05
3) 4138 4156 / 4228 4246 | 1.03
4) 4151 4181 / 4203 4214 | 1.02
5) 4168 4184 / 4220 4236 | 1.01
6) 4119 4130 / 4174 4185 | 1.01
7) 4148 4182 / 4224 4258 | 1.01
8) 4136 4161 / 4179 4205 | 1.05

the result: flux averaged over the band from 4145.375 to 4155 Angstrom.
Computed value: 6.21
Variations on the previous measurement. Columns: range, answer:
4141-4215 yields 6.16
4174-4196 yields 6.18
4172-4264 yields 6.11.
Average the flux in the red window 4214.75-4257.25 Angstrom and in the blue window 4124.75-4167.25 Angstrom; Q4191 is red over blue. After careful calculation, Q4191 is 1.0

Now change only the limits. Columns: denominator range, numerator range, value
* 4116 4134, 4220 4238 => 0.96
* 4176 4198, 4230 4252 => 0.96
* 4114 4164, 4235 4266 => 0.98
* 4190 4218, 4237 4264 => 1.01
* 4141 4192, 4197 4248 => 0.98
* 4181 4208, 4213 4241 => 0.94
